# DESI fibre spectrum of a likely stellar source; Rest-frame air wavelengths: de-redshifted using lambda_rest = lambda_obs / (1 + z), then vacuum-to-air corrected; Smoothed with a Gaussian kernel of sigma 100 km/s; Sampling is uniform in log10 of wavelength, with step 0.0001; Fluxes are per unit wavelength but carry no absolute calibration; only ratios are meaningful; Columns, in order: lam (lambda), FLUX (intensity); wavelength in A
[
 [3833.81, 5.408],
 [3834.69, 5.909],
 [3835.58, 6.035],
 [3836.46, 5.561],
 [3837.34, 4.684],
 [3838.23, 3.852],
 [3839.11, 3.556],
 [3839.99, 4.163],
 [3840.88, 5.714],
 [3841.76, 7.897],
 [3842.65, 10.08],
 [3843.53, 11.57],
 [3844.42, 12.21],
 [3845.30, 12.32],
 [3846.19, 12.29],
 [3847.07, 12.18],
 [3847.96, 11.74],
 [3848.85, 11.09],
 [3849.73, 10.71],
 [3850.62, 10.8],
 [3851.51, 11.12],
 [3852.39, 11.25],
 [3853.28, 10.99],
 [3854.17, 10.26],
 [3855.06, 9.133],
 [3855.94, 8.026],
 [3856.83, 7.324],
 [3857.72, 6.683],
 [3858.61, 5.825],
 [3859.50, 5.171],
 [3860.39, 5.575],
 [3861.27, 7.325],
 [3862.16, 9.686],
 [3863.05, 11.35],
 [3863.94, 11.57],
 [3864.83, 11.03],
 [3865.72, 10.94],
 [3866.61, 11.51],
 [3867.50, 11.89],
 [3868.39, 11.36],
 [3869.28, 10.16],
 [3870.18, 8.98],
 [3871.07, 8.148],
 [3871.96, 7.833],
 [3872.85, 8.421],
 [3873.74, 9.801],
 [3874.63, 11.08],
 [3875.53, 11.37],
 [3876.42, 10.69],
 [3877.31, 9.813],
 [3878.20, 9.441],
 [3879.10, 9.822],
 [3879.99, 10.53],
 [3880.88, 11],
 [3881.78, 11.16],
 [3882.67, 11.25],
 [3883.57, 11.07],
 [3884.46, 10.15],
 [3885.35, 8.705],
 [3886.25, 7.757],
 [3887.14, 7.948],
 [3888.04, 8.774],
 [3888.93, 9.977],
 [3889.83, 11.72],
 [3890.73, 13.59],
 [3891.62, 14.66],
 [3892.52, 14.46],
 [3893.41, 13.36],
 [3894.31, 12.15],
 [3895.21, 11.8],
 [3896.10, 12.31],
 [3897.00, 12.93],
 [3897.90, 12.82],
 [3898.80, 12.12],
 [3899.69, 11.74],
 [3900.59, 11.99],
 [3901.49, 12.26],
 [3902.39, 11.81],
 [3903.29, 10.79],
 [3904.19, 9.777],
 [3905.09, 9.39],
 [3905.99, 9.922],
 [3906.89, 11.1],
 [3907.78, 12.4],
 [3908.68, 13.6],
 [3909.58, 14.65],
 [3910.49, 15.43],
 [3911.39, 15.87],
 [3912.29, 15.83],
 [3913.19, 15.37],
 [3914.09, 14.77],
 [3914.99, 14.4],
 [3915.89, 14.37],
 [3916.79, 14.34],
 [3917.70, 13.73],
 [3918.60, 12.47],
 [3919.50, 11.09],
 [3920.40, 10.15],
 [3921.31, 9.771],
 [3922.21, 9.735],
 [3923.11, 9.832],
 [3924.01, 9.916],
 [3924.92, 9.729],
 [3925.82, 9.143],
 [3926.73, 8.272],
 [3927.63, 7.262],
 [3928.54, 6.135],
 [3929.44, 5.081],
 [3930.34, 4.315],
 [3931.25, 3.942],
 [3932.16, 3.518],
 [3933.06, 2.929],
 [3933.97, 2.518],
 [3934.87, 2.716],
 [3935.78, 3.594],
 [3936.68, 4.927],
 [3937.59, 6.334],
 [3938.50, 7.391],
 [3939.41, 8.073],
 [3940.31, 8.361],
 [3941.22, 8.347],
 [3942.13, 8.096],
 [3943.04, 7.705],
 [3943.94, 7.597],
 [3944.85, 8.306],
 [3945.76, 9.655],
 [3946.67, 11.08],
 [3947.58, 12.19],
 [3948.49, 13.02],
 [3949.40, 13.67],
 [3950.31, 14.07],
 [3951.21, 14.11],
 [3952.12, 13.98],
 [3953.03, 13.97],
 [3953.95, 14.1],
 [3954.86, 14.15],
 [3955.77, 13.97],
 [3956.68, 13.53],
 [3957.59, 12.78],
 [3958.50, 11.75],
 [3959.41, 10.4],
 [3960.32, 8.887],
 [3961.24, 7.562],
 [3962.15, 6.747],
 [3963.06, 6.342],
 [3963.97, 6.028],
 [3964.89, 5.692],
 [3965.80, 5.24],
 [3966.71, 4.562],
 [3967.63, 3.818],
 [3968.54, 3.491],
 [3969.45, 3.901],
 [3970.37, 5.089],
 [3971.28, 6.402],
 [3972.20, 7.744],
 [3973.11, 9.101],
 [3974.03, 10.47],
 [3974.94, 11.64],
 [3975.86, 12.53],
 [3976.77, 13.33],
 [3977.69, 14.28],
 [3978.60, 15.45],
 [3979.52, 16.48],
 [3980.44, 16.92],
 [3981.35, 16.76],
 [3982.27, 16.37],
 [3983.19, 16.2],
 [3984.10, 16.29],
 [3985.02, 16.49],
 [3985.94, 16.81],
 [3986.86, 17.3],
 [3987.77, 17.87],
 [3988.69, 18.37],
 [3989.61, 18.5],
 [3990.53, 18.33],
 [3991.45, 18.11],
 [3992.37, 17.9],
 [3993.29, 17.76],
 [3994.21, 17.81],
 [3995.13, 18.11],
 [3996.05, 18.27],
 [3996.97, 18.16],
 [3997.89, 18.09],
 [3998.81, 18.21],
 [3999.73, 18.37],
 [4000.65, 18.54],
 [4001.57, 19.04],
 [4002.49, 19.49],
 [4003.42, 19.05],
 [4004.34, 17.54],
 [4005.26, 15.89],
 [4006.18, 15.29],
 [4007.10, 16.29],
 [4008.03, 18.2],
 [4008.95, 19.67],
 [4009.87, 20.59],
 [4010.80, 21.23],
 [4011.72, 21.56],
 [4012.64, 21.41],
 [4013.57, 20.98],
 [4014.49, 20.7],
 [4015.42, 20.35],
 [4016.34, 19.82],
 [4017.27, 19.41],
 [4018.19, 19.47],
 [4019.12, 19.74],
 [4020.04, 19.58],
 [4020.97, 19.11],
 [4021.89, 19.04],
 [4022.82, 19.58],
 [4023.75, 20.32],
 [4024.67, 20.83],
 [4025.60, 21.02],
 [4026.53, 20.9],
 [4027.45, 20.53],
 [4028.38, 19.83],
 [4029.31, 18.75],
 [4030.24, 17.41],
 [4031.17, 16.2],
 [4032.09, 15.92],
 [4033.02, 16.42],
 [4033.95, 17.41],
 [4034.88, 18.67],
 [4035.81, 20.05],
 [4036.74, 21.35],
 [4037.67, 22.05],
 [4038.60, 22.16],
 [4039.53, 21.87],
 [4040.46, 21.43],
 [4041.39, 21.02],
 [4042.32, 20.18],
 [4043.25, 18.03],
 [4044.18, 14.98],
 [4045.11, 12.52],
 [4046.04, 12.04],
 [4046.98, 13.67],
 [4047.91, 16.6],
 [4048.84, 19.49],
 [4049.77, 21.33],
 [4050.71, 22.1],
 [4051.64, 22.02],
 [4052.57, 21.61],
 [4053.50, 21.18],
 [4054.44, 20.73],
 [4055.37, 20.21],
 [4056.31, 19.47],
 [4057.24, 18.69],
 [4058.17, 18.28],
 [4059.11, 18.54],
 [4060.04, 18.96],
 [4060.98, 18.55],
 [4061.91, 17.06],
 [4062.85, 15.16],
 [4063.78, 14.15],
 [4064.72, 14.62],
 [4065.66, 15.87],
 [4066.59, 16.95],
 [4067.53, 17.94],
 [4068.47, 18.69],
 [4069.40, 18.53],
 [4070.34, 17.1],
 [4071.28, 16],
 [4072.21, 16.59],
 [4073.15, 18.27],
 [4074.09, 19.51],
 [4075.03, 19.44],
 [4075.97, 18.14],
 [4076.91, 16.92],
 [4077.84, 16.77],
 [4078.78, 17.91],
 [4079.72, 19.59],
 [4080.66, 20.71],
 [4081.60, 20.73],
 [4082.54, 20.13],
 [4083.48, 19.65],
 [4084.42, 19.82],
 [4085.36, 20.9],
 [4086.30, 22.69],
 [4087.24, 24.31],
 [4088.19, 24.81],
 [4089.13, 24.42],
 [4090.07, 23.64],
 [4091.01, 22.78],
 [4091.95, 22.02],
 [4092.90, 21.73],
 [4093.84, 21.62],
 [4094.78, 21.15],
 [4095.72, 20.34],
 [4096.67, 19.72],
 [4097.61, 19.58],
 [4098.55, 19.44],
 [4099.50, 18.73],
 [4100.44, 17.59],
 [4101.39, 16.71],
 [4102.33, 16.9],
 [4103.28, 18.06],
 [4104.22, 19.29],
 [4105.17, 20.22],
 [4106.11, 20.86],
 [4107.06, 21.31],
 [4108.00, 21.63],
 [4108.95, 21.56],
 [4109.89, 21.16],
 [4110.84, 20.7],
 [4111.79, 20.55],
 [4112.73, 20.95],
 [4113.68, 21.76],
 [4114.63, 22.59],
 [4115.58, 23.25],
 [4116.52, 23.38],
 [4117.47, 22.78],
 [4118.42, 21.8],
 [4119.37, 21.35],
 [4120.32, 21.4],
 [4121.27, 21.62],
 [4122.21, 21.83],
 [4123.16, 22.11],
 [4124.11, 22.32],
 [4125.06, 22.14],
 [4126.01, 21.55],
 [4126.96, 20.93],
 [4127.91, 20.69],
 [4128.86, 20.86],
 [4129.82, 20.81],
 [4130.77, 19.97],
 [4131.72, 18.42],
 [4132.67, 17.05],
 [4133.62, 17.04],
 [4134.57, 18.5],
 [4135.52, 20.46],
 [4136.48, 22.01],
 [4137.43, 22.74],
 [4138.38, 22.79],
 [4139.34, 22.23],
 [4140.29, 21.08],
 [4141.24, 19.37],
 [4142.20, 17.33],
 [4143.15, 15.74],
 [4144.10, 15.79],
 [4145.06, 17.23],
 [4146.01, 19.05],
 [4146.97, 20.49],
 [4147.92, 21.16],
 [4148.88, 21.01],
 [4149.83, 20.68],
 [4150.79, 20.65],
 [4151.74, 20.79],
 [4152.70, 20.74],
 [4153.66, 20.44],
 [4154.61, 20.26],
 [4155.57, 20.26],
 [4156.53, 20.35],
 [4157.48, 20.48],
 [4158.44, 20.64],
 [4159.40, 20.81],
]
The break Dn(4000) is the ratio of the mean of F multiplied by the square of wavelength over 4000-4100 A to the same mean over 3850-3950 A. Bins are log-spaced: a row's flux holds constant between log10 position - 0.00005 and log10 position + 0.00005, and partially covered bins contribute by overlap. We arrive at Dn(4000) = 2.07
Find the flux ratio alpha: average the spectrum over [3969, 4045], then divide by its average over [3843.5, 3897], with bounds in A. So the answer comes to 1.70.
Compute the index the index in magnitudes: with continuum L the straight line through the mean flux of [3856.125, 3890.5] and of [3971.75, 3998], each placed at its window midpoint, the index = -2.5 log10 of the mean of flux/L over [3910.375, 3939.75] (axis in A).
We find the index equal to 0.32 mag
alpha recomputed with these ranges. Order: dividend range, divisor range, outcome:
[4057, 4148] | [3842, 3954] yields 1.93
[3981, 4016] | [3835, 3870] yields 2.02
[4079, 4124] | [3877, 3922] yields 1.77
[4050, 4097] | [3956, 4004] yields 1.46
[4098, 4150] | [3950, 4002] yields 1.53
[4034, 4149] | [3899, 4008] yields 1.66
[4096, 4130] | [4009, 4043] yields 1.04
